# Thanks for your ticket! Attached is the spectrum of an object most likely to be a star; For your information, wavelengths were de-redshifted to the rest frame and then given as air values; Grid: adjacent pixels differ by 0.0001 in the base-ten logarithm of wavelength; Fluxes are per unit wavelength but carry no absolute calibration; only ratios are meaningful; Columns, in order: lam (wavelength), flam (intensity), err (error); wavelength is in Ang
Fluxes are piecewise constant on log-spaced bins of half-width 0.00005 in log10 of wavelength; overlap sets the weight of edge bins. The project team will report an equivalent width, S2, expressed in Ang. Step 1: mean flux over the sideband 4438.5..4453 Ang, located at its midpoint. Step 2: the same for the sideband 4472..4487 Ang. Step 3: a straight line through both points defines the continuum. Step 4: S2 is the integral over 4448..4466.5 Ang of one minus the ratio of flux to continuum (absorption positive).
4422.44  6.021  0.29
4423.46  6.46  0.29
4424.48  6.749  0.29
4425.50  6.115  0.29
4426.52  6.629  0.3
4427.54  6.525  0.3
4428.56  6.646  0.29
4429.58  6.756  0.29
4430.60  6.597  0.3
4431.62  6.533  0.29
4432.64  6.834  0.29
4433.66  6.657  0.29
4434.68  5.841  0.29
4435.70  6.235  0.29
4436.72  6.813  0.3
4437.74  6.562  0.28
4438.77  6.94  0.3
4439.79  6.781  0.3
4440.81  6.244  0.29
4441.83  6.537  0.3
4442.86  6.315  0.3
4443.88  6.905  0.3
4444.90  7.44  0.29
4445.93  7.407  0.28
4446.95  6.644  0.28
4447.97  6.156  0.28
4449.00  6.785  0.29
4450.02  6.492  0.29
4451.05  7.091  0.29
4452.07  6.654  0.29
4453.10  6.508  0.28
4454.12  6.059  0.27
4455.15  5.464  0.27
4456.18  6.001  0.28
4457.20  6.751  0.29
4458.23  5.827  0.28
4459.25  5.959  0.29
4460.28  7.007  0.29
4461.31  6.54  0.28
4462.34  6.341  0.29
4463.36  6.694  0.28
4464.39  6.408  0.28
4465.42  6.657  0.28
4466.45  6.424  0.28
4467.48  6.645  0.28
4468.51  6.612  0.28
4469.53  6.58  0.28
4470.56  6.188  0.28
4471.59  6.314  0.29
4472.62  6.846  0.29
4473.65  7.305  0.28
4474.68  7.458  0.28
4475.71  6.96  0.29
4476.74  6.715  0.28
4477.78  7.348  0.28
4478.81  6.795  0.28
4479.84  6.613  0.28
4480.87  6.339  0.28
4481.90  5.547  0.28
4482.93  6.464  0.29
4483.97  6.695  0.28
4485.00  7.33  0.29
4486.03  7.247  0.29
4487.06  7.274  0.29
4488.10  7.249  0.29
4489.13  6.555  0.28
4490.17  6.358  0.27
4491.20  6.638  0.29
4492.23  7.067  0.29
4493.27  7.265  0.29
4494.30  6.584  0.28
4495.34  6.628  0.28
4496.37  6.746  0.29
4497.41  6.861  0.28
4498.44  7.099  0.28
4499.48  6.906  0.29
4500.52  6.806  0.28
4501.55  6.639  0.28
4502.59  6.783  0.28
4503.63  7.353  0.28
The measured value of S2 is 1.0 Ang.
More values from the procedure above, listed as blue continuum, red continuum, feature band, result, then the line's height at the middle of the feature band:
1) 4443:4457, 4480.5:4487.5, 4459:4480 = -0.13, 6.65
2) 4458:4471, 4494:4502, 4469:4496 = -0.57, 6.64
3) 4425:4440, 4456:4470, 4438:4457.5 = -0.20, 6.52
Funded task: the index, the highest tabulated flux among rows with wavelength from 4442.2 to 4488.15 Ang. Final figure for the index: 7.458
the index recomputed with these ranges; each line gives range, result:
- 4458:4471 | 7.007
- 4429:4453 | 7.44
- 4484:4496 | 7.33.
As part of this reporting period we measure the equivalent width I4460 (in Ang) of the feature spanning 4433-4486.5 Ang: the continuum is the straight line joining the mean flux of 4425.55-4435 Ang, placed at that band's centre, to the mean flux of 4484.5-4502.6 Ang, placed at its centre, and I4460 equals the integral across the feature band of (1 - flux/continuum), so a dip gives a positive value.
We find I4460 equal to 0.9 Ang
